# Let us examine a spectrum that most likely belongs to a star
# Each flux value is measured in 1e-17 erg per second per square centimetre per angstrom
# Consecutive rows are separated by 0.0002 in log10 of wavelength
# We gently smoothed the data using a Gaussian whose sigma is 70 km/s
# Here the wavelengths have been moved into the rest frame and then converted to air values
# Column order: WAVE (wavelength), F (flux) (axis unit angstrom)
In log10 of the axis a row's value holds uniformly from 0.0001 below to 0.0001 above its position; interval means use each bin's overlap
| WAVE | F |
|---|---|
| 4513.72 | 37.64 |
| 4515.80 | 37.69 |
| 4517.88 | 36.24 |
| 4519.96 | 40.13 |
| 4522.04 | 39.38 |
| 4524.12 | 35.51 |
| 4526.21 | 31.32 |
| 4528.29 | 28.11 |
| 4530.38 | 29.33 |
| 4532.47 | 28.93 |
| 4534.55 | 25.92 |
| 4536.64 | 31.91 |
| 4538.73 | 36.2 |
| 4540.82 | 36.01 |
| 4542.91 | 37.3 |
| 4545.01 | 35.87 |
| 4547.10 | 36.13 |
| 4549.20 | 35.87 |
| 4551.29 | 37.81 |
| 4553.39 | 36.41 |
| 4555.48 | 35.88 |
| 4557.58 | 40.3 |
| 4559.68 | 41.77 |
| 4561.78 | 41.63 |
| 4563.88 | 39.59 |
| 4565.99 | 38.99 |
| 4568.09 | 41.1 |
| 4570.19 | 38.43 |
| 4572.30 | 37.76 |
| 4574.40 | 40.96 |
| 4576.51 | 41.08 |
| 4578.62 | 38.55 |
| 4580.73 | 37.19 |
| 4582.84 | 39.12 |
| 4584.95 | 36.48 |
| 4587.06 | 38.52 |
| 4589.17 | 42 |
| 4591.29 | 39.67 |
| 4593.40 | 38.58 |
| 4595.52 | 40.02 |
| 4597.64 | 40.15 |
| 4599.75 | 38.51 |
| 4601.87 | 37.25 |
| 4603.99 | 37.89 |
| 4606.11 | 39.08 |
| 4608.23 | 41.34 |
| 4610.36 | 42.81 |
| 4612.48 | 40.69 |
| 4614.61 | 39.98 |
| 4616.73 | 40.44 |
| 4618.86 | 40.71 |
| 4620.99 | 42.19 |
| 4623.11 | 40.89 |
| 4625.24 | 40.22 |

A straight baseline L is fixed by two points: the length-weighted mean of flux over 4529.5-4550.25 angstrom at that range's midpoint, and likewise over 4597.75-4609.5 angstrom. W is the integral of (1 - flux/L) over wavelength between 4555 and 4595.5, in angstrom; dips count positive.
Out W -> -3.3 angstrom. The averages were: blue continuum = 33.4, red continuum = 39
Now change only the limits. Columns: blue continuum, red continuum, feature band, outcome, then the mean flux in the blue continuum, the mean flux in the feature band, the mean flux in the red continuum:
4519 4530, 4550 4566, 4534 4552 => 1.0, 34.5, 35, 39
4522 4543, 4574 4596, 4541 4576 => -2.7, 32.2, 38.5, 39.2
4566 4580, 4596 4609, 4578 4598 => 0.1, 39.5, 39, 39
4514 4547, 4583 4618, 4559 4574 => -1.2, 34.1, 39.9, 39.6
